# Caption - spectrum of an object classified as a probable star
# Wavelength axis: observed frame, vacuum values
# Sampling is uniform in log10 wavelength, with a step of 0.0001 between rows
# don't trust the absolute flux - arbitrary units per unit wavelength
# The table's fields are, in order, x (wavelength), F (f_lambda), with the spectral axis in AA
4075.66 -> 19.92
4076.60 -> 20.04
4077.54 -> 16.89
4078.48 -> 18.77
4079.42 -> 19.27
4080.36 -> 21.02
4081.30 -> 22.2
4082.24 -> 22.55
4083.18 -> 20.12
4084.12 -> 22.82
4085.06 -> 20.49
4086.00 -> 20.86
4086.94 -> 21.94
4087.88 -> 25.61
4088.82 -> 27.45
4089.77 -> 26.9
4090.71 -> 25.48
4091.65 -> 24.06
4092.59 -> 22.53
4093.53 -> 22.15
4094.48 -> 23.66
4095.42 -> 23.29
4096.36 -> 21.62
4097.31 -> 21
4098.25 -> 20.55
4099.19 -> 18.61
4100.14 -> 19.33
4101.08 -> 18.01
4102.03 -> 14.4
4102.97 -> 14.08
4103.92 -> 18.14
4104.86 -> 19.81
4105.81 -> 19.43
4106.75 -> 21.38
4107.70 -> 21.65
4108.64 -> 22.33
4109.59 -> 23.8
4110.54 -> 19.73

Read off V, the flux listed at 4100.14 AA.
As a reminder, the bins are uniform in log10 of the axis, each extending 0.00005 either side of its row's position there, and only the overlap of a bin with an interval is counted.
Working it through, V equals 19.33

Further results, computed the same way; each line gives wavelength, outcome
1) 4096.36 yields 21.62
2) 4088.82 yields 27.45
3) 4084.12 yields 22.82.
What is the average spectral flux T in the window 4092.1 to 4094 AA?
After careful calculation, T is 22.4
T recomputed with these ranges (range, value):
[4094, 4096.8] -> 22.9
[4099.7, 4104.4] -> 16.8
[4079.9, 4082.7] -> 21.9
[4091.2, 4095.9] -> 23.1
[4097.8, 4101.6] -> 19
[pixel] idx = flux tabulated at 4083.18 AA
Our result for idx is 20.12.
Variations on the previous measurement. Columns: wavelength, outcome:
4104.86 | 19.81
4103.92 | 18.14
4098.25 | 20.55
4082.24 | 22.55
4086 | 20.86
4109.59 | 23.8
